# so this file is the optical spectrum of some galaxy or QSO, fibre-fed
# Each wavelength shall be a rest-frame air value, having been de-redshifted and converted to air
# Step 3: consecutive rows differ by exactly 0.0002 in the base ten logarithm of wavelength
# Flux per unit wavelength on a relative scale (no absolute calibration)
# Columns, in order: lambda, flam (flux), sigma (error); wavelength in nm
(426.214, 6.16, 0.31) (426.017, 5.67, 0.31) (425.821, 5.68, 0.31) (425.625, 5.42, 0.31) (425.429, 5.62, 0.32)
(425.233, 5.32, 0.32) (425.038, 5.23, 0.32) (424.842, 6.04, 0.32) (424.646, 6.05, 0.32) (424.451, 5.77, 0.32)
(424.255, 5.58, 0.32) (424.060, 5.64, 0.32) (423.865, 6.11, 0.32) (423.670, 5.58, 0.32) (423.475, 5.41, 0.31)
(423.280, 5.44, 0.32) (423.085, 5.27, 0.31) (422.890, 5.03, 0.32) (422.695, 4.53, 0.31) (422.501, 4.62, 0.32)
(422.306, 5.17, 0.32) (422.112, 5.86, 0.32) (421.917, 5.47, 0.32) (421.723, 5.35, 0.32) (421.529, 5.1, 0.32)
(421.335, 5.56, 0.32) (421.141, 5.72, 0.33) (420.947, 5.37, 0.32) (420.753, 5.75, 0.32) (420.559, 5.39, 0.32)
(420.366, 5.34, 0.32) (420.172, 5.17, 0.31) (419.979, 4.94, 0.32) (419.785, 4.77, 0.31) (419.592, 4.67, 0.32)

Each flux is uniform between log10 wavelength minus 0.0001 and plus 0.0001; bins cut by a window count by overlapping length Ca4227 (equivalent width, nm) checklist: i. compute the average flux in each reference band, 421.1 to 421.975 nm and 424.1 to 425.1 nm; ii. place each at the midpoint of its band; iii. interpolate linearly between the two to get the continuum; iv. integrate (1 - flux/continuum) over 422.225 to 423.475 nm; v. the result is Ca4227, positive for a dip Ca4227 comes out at 0.12 nm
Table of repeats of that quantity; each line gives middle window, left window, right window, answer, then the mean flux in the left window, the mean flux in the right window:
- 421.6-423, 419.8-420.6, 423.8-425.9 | 0.062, 5.15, 5.67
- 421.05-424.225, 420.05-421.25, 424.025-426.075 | 0.094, 5.45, 5.64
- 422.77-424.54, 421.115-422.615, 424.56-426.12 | -0.013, 5.33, 5.62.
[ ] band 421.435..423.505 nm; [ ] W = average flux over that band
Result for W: 5.2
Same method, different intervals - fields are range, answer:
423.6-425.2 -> 5.74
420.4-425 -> 5.47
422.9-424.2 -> 5.54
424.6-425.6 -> 5.61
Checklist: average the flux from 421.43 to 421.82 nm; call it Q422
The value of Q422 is 5.23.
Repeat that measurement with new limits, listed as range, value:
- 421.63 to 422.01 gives 5.41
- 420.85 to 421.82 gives 5.42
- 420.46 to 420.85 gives 5.57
